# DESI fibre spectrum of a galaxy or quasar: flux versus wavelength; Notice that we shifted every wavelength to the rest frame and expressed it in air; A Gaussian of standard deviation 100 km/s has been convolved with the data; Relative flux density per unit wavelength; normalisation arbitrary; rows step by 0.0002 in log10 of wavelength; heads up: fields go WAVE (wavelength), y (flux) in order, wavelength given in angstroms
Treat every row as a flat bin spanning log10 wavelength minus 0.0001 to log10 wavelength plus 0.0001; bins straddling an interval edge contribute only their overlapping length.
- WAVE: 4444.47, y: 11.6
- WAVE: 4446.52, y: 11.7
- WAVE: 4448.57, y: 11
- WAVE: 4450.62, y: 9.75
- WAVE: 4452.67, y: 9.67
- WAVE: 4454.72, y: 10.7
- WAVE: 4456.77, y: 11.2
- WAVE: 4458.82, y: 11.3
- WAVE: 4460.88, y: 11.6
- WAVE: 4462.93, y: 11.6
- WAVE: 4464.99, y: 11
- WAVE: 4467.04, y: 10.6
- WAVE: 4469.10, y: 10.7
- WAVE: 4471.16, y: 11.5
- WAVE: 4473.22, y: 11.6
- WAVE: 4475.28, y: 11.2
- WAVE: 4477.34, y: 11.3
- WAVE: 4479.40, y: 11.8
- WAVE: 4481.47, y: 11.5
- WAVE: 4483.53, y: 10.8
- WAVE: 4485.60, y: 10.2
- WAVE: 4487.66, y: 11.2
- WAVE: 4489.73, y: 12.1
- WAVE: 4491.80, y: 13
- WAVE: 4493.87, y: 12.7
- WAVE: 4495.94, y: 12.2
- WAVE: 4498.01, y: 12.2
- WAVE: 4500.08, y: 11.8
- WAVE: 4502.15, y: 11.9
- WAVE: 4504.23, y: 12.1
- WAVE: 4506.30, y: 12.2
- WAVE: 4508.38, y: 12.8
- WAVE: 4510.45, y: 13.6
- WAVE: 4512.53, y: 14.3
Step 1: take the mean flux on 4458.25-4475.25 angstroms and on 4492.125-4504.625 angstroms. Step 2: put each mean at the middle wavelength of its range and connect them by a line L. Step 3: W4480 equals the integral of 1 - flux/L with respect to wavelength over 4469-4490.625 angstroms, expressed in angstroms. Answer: 0.64 angstroms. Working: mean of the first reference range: 11.2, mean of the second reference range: 12.2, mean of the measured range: 11.3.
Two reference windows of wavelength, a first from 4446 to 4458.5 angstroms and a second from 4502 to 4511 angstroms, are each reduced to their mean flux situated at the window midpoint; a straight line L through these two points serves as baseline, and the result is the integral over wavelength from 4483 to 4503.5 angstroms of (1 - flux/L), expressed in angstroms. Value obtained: 0.40 angstroms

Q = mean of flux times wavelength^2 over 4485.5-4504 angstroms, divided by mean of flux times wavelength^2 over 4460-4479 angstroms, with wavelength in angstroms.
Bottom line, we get 1.1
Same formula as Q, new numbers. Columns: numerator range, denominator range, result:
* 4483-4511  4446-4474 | 1.12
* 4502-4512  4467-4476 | 1.15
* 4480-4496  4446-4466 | 1.08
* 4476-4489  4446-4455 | 1.08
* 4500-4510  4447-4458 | 1.19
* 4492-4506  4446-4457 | 1.18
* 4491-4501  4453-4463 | 1.13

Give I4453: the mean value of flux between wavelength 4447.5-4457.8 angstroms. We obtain 10.5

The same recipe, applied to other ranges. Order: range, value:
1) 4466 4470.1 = 10.7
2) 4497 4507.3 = 12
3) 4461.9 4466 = 11.3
